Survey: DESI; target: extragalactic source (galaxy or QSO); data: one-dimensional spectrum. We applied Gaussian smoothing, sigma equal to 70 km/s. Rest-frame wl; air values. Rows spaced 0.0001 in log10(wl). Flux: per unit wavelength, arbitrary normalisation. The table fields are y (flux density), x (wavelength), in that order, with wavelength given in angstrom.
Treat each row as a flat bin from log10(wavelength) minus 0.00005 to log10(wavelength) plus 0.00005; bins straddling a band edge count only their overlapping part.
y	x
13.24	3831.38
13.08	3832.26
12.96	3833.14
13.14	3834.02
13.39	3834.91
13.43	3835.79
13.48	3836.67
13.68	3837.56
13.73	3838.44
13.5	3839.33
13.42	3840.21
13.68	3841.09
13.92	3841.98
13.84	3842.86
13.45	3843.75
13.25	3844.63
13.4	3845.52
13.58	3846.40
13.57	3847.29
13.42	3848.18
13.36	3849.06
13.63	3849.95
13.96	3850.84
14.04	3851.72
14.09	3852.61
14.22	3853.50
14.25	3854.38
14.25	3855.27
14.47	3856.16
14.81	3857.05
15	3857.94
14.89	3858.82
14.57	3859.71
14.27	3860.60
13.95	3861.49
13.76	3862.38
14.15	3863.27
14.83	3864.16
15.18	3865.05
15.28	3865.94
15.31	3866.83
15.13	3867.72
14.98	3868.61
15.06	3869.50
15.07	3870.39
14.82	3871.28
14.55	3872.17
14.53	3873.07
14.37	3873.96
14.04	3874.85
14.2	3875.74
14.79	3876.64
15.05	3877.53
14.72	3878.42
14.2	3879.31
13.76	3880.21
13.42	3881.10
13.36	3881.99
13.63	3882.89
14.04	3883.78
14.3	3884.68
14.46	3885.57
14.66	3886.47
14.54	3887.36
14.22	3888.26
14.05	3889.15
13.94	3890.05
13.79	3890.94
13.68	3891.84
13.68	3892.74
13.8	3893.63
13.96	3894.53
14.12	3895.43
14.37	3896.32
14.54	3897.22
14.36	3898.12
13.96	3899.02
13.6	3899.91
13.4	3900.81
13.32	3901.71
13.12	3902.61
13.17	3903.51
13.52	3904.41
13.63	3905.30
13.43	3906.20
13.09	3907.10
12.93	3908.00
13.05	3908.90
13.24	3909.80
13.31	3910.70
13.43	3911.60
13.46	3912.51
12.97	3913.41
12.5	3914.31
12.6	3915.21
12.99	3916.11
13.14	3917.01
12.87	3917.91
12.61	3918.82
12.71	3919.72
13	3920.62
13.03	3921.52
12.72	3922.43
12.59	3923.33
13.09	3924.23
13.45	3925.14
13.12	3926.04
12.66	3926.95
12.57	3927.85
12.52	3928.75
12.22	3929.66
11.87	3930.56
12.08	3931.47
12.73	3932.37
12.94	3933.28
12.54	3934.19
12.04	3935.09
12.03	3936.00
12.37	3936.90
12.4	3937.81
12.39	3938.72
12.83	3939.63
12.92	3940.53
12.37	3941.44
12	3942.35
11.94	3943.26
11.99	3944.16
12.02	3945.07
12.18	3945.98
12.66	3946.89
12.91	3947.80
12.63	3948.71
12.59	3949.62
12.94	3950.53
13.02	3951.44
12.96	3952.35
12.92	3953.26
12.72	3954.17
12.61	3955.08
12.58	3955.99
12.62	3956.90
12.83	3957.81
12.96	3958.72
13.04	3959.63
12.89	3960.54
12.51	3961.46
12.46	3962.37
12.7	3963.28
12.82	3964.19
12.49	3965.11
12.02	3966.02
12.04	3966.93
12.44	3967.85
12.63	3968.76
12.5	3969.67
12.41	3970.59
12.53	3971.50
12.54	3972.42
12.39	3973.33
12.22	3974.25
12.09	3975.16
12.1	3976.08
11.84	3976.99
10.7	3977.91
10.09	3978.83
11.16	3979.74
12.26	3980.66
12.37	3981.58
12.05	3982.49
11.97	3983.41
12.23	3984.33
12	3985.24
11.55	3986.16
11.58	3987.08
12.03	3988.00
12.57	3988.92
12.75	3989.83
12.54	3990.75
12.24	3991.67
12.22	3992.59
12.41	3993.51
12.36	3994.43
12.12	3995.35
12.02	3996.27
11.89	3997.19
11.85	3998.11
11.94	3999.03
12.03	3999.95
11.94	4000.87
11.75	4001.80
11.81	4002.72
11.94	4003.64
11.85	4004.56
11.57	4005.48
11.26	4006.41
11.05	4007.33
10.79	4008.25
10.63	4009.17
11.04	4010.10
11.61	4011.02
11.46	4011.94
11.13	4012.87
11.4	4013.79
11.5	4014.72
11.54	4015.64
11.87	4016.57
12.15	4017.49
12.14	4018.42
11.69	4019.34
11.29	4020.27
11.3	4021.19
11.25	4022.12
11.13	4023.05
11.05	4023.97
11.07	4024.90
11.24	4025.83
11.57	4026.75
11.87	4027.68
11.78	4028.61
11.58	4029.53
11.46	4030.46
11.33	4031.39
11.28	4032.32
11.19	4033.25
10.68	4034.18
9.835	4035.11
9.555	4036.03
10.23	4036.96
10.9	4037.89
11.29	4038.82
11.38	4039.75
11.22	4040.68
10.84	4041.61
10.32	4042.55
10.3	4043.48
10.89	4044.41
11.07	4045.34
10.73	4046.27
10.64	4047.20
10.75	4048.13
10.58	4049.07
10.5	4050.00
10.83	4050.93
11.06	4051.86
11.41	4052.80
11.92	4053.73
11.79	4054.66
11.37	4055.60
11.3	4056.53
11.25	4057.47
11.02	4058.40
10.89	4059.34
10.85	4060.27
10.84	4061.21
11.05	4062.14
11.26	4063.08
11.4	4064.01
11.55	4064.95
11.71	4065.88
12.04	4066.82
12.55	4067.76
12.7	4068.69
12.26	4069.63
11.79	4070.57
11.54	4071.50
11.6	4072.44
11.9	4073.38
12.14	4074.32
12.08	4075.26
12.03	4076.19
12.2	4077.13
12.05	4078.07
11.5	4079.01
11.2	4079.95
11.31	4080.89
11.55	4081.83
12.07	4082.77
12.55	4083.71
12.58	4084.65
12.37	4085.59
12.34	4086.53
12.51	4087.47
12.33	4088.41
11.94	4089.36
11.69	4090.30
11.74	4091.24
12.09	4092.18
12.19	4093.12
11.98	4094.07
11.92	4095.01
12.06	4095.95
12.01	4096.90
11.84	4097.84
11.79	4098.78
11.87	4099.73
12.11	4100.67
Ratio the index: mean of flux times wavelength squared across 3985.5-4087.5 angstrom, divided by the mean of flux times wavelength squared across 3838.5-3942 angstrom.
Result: 0.91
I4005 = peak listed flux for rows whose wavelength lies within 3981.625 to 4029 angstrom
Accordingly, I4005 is 12.75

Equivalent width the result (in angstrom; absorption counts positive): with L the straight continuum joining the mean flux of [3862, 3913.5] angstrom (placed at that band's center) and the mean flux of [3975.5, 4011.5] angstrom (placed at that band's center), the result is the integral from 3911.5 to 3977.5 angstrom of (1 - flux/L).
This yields 1.3 angstrom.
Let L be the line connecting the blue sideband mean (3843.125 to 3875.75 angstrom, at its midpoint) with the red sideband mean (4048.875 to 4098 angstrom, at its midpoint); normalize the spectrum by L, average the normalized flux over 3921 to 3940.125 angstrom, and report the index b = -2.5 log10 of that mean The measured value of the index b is 0.073 mag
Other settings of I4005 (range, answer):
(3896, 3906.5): 14.54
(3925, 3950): 13.45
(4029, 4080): 12.7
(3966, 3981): 12.63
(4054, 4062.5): 11.79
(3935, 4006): 13.04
